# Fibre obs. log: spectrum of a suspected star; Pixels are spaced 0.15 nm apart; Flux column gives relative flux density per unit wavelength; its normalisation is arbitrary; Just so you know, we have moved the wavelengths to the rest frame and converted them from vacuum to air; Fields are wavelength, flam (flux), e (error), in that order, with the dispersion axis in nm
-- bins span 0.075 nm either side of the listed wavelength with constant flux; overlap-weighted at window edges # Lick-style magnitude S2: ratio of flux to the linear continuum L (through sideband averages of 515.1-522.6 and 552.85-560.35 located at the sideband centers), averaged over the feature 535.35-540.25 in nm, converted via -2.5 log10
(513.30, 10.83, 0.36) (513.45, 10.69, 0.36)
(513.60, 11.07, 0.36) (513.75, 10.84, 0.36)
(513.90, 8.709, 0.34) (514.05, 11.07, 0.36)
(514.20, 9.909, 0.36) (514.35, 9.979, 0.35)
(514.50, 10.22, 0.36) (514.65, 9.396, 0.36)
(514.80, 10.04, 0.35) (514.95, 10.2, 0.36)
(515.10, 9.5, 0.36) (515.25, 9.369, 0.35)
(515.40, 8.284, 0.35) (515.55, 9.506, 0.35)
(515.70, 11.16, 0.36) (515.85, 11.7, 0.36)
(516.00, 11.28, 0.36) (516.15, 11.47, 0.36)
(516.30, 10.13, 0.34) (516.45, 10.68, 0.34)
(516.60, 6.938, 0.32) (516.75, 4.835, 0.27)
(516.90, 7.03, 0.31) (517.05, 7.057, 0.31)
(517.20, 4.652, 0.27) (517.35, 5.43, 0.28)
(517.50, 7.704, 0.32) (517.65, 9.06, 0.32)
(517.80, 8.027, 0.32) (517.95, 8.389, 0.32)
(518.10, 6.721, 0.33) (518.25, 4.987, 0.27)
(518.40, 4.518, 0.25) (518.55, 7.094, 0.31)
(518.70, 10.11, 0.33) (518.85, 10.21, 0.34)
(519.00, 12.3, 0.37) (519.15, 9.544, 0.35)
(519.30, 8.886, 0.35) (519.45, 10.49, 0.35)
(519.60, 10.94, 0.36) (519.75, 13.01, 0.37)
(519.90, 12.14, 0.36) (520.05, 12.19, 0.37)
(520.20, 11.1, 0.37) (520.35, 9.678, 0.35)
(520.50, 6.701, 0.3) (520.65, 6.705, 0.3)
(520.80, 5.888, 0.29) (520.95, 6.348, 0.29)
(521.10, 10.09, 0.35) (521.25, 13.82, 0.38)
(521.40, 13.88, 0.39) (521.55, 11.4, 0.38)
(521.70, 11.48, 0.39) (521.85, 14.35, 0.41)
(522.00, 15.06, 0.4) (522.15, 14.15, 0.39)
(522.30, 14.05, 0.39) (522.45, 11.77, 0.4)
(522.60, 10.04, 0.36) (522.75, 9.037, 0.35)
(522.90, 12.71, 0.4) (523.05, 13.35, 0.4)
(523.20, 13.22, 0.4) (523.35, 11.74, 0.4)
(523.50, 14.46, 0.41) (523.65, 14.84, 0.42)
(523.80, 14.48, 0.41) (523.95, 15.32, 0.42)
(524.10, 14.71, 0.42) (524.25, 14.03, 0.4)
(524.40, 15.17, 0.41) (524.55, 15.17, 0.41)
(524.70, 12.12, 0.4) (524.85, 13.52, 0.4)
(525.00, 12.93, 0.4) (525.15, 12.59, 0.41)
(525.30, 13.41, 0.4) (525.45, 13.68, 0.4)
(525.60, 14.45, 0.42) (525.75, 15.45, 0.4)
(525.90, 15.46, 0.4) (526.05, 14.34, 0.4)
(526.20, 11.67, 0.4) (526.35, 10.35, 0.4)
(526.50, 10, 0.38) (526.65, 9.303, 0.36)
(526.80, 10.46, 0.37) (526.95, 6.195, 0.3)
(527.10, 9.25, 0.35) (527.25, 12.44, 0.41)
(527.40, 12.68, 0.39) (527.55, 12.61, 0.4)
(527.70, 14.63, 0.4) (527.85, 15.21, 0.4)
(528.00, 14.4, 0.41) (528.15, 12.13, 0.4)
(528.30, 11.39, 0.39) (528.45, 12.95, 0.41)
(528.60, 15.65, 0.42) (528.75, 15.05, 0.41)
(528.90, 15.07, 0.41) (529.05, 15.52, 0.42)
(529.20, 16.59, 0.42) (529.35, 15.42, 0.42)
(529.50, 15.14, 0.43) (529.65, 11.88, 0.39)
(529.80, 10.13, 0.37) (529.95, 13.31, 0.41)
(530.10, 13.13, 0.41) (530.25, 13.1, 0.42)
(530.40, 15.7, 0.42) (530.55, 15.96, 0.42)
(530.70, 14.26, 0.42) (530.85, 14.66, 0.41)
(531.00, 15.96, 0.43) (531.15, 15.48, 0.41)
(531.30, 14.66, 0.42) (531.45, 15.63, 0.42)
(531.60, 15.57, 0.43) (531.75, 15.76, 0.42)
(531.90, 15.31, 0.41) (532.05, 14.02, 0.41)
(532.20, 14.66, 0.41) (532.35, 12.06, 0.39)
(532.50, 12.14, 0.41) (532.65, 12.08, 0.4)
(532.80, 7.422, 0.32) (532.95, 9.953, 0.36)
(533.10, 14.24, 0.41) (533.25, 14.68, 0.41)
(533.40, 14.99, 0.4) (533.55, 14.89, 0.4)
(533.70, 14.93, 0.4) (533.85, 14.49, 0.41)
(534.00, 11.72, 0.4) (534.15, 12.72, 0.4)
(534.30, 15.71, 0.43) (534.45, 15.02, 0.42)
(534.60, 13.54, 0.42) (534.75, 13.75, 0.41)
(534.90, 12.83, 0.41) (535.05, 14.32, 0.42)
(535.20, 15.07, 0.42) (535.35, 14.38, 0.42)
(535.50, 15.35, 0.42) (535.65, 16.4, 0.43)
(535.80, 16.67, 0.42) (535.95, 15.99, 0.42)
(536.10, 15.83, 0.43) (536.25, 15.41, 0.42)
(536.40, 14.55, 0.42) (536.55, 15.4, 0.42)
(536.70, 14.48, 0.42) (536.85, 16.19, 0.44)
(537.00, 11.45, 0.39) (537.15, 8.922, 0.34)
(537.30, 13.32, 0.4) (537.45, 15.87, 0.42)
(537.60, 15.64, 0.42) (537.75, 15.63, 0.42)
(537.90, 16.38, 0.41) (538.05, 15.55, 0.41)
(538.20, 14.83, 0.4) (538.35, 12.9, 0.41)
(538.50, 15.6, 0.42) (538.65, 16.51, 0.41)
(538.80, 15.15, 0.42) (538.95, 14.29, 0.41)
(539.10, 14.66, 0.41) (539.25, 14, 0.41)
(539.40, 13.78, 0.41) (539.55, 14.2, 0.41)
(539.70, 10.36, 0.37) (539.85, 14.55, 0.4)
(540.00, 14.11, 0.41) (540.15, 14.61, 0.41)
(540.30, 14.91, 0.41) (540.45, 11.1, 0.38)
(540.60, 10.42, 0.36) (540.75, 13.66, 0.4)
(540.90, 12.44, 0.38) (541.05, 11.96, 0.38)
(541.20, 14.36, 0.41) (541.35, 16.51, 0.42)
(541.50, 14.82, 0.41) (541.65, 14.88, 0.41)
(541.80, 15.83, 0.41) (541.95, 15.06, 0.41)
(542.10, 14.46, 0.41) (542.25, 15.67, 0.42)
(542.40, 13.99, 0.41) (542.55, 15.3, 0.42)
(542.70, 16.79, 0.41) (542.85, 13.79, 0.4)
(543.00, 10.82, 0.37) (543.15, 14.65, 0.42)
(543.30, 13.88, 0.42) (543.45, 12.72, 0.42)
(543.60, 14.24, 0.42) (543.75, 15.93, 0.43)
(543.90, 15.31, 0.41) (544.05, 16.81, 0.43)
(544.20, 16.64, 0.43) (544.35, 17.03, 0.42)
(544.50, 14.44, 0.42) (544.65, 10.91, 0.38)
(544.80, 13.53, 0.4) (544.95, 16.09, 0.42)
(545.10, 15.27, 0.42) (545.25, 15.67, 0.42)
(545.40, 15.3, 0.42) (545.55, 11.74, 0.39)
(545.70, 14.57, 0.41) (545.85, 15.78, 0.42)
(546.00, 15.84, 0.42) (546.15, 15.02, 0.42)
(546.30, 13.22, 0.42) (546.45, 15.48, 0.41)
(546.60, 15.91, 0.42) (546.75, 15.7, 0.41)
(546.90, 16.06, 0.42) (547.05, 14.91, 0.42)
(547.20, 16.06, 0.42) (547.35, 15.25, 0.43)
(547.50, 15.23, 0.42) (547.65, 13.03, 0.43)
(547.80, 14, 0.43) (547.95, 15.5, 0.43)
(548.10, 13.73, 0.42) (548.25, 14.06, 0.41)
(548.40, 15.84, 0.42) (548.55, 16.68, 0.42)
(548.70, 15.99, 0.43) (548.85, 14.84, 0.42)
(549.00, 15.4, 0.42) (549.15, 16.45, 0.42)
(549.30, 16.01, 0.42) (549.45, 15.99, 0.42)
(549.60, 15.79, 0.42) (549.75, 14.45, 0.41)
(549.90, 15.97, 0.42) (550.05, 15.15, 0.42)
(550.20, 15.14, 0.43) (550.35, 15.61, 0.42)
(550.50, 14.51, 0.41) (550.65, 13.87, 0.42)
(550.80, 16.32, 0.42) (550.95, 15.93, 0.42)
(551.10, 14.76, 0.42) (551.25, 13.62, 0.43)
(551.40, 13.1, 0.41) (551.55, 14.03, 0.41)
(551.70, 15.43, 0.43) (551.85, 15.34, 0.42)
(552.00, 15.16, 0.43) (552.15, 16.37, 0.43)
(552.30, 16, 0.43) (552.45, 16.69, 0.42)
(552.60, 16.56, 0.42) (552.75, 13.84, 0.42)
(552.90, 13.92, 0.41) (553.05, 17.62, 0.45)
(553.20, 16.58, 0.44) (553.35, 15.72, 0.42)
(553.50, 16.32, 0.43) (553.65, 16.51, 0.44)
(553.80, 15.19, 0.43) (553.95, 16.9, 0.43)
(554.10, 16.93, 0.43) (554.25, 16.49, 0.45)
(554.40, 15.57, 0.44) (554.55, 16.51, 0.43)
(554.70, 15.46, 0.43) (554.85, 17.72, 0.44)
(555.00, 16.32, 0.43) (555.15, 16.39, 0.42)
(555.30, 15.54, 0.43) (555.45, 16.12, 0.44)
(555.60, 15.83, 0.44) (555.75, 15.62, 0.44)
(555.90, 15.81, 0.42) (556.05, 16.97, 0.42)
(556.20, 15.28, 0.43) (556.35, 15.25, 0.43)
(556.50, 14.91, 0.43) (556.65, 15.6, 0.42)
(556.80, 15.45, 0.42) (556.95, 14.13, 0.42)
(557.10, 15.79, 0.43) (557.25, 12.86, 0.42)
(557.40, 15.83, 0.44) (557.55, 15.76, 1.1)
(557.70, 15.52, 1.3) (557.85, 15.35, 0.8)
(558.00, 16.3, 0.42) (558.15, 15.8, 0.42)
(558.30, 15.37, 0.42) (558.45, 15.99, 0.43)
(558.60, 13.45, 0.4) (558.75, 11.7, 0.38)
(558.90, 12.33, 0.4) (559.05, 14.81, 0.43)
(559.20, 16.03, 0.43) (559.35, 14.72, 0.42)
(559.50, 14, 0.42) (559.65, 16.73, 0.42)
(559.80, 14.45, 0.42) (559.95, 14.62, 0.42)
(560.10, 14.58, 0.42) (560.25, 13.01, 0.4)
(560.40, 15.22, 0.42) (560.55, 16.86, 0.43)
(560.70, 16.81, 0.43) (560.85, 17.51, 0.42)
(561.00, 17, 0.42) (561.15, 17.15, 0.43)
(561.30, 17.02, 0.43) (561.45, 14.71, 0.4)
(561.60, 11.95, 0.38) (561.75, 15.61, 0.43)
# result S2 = -0.17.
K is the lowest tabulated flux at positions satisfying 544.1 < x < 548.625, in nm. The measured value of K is 10.91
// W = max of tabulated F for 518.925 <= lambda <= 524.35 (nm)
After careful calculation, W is 15.32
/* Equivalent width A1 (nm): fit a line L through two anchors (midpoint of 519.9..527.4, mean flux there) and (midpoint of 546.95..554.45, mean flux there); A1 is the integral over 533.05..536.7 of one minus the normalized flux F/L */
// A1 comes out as -0.33 nm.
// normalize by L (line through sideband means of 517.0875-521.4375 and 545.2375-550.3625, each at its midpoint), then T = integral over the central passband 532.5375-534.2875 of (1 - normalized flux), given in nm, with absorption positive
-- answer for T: -0.14 nm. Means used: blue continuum 8.93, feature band 13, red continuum 15.2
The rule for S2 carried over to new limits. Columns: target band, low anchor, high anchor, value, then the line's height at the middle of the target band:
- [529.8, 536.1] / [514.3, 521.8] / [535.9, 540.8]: -0.10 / 12.9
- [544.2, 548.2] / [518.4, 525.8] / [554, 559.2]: -0.03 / 14.4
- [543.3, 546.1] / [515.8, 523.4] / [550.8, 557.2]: -0.06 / 14.1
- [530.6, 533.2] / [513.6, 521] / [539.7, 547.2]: -0.14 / 12.1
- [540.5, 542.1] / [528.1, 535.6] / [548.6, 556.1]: 0.06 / 14.8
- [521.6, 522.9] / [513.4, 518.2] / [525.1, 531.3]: -0.11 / 11.3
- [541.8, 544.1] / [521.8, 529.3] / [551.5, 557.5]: 0.01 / 14.7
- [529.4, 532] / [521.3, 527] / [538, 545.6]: -0.08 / 13.5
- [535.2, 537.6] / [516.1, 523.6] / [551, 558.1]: -0.17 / 12.6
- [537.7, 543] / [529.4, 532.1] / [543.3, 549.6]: 0.04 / 14.8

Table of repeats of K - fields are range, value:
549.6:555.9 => 13.1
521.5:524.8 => 9.037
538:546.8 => 10.36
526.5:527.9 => 6.195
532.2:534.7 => 7.422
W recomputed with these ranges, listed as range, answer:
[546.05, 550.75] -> 16.68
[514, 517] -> 11.7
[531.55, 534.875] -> 15.76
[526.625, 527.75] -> 14.63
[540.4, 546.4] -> 17.03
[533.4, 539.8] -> 16.67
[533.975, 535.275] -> 15.71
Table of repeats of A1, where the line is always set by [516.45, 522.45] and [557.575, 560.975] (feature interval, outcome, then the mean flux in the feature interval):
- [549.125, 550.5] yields -0.18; 15.5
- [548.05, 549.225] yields -0.16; 15.4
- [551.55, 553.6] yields -0.23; 15.8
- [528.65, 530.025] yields -0.43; 14.3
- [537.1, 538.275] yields -0.25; 14.6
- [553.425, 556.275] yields -0.34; 16.2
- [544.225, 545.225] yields -0.13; 14.7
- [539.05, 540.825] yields -0.14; 13.3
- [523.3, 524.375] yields -0.45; 14.3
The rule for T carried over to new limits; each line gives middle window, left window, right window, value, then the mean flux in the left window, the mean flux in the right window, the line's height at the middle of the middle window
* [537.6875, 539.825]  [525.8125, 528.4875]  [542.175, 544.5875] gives -0.08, 12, 14.9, 14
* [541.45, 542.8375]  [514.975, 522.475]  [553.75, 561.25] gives -0.21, 9.63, 15.5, 13.2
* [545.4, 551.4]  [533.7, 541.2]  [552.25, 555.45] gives 0.16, 14.2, 16.1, 15.5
